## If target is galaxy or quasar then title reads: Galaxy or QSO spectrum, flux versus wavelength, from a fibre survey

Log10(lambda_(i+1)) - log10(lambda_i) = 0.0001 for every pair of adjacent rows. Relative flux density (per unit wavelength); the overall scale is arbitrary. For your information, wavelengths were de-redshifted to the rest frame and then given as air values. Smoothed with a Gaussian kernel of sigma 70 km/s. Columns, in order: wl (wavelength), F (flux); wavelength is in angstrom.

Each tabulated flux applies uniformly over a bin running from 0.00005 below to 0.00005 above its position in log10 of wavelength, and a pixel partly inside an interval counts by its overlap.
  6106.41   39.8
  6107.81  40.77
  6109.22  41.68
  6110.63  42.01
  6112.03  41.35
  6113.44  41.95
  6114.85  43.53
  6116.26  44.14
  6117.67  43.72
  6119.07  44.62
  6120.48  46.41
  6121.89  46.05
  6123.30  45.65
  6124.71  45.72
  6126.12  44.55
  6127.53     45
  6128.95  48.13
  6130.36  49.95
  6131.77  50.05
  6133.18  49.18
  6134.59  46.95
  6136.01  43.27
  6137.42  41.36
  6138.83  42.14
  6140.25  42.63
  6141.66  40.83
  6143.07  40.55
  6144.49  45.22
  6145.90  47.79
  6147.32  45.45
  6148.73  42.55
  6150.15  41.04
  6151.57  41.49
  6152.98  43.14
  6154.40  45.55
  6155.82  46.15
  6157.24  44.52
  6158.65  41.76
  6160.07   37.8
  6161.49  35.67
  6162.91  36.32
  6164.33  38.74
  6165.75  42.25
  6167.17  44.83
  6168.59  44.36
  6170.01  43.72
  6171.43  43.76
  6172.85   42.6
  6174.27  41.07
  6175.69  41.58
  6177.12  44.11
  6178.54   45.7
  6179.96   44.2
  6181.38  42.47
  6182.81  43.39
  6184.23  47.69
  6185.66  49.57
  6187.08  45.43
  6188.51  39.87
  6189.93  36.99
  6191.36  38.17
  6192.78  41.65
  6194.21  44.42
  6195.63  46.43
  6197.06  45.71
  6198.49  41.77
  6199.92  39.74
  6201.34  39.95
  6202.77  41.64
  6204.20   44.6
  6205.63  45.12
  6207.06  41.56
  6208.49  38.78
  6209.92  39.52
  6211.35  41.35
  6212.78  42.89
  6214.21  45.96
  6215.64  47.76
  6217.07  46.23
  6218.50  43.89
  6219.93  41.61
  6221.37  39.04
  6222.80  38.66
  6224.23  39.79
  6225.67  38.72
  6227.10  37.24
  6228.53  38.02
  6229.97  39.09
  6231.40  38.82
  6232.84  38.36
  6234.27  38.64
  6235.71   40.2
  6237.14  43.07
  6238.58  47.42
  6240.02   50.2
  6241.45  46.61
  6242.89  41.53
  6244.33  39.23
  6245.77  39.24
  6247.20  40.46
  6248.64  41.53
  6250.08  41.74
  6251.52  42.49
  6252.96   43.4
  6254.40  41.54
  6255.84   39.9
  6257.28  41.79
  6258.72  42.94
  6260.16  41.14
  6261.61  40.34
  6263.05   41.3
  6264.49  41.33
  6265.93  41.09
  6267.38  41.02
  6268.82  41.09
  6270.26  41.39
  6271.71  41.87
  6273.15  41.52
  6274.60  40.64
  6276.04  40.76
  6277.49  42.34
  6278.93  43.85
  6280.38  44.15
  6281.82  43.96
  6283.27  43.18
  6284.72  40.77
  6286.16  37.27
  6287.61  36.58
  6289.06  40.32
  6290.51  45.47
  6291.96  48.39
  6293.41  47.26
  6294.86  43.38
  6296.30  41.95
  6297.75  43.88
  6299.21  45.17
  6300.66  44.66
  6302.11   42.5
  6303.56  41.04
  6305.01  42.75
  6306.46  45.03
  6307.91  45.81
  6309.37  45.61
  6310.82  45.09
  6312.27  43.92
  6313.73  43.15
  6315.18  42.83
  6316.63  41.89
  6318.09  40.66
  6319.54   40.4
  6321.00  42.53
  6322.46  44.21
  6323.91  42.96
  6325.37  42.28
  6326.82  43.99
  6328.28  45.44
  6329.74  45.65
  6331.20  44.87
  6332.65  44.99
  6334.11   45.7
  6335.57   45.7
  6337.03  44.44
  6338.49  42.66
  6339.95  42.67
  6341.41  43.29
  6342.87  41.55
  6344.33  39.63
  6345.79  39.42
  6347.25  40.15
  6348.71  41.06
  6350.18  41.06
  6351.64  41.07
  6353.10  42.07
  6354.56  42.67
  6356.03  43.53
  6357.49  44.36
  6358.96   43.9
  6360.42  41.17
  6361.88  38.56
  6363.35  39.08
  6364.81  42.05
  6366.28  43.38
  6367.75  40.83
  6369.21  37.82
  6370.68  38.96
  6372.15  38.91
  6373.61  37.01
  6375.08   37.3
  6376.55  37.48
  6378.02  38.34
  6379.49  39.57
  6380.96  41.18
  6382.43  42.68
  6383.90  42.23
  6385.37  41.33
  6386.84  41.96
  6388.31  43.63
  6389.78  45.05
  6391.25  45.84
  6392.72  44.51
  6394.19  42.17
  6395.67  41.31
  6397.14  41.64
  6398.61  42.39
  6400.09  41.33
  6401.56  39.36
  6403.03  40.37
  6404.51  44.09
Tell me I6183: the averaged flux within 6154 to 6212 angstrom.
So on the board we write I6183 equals 42.4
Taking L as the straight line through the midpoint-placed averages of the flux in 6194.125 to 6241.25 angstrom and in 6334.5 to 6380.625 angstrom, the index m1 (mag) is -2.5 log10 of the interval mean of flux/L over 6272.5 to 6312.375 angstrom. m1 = -0.04 mag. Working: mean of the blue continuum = 42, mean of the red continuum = 41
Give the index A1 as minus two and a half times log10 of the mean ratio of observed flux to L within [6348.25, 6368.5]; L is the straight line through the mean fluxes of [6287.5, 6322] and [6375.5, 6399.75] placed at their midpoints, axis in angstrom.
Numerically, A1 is 0.02 mag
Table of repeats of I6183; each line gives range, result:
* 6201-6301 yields 41.9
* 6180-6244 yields 42.3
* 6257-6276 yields 41.3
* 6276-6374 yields 42.6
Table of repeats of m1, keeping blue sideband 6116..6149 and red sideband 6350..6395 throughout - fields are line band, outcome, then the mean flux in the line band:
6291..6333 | -0.04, 43.9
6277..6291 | 0.03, 41.7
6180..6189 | -0.01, 44.8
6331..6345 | -0.04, 43.5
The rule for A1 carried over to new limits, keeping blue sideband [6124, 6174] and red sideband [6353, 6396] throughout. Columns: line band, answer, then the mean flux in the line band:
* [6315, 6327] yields -0.013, 42.3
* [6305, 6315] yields -0.065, 44.5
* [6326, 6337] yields -0.085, 45.1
